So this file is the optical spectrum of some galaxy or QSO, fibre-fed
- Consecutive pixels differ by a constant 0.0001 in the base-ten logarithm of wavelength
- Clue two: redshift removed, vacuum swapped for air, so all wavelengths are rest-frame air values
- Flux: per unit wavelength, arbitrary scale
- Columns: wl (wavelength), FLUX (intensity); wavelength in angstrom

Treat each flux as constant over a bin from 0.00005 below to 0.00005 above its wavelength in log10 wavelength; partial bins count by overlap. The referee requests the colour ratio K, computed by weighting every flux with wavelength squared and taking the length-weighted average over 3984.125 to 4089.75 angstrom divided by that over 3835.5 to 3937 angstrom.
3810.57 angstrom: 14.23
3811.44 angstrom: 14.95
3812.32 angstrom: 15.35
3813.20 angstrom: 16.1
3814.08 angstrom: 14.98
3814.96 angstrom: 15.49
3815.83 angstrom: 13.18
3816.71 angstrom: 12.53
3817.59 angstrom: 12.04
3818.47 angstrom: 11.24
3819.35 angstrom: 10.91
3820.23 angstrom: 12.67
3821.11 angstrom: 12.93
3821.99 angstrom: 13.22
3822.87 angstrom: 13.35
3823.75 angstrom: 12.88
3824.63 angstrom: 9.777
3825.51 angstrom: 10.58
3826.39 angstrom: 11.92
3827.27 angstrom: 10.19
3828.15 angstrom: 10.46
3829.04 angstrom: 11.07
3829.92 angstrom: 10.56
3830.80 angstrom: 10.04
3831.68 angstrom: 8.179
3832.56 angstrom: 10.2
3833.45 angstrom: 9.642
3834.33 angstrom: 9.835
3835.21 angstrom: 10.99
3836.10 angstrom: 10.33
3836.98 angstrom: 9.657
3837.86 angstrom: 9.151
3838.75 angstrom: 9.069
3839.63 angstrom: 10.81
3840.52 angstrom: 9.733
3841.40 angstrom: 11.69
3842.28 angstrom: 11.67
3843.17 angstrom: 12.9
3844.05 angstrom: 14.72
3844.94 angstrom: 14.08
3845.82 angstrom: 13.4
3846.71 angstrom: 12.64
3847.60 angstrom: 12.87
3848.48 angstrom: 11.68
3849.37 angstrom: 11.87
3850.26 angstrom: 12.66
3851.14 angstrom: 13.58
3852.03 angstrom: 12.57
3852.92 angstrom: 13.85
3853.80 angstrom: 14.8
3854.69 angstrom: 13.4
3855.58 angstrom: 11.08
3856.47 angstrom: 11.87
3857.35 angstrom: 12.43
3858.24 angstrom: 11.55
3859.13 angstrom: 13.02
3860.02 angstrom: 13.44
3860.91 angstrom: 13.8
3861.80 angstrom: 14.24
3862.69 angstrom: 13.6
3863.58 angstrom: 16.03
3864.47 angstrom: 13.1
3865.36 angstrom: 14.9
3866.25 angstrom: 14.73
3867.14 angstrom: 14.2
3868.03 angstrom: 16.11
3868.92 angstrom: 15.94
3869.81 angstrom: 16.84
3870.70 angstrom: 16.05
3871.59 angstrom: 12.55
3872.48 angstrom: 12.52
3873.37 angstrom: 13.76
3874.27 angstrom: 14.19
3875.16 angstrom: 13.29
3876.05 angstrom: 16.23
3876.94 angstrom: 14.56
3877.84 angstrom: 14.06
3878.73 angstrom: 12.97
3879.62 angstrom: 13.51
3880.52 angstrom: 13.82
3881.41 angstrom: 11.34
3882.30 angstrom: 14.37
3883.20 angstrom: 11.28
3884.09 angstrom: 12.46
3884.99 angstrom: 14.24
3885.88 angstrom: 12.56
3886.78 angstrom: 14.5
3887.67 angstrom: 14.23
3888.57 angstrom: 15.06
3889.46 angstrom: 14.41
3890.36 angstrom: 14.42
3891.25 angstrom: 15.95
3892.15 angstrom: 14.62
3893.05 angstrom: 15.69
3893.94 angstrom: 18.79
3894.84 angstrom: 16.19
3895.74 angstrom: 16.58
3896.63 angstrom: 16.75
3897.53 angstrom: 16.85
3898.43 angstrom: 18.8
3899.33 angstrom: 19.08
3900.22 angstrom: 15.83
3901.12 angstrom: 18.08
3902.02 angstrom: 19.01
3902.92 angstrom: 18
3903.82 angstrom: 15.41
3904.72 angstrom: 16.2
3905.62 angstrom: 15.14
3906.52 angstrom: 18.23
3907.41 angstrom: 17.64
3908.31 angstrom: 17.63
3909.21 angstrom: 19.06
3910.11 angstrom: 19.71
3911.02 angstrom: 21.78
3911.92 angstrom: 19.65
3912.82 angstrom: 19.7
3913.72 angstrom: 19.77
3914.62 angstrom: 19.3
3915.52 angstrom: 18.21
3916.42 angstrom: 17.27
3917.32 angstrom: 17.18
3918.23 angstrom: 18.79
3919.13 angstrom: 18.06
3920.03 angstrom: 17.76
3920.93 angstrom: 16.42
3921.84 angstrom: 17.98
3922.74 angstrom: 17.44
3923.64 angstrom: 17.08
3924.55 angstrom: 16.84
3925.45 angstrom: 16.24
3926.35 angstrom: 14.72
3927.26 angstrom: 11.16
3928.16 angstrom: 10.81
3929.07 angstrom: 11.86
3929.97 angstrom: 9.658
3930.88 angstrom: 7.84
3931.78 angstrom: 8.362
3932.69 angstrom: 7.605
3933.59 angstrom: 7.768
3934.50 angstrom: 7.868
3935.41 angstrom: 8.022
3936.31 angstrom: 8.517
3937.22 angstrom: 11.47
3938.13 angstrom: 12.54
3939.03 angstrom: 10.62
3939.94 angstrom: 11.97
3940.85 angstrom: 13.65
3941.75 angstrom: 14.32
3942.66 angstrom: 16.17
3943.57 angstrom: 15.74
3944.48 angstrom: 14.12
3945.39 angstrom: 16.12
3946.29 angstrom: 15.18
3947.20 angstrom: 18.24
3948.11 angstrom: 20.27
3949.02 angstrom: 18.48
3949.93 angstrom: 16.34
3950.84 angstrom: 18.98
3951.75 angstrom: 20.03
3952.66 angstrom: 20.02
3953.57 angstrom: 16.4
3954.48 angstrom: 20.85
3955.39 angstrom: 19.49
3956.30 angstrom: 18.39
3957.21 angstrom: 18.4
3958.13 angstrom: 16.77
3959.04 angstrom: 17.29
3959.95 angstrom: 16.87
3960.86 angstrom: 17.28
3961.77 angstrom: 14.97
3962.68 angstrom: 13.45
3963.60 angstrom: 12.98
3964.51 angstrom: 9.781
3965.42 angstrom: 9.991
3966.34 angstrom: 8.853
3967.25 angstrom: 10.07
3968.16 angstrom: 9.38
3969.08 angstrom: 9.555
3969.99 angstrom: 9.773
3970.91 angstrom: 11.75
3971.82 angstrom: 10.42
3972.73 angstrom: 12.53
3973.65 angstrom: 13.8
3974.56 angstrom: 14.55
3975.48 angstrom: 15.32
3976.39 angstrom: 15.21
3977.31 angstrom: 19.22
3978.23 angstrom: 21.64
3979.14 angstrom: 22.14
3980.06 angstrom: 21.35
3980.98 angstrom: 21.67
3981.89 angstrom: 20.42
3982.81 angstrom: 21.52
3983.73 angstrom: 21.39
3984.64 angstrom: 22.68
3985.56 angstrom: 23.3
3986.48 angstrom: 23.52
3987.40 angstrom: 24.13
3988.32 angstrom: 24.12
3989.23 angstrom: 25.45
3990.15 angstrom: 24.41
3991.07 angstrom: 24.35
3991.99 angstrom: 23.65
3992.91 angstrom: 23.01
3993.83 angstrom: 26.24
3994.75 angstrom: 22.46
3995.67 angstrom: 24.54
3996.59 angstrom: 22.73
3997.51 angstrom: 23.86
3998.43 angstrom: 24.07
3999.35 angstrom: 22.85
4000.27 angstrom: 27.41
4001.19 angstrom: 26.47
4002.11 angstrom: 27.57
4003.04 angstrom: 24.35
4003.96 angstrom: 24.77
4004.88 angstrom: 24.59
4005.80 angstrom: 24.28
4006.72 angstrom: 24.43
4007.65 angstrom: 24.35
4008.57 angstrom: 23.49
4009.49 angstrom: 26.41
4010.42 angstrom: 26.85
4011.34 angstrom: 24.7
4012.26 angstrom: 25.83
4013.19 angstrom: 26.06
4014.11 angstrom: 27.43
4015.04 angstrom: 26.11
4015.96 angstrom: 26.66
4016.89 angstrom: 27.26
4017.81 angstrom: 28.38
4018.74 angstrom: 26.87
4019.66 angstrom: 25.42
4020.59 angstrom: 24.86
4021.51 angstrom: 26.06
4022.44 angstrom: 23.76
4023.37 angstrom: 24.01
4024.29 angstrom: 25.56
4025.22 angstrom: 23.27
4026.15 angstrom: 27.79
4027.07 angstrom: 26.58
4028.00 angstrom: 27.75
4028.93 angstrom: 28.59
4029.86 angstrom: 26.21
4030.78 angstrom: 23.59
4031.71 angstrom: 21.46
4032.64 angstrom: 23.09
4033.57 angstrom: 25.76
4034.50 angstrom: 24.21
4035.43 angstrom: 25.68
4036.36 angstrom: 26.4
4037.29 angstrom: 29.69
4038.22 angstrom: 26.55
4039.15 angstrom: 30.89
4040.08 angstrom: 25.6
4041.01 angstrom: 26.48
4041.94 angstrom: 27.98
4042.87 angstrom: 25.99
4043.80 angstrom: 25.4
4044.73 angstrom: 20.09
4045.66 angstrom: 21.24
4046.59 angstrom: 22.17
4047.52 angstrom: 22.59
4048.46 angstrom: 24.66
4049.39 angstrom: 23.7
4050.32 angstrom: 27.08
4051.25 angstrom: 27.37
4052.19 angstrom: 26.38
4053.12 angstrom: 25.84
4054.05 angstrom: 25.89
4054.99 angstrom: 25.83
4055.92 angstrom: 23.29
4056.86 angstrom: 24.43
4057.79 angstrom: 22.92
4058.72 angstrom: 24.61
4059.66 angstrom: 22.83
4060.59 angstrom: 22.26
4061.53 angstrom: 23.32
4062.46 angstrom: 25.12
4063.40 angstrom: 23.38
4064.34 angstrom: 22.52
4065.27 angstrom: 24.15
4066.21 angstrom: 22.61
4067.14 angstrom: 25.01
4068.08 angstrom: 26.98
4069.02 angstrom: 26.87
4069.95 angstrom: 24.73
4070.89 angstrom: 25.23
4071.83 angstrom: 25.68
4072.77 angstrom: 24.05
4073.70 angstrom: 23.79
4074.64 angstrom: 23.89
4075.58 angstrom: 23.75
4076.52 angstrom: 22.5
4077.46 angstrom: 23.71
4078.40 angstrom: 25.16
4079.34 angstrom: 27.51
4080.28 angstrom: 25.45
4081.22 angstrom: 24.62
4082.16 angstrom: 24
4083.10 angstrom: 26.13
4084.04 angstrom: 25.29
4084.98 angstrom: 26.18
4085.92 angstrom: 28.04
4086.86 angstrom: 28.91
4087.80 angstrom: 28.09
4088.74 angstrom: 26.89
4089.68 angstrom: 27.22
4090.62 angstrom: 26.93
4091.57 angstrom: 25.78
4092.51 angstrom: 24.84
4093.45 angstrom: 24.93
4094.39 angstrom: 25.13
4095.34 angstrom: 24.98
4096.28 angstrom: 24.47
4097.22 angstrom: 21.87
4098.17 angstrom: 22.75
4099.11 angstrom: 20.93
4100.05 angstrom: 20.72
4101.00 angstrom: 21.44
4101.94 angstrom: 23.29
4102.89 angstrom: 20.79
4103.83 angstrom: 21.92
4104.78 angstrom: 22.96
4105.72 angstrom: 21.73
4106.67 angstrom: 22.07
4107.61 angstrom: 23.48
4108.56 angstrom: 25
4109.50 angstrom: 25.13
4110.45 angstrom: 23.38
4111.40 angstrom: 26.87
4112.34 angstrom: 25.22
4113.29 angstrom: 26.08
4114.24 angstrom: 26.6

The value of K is 1.88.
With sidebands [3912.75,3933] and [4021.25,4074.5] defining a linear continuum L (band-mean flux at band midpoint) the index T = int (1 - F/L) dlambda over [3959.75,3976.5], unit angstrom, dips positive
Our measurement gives 5.7 angstrom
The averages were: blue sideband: 15.2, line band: 12.3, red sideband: 25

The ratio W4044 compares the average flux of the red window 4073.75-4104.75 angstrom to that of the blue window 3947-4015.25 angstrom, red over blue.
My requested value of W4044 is 1.22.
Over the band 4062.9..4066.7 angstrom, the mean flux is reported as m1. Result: 23.2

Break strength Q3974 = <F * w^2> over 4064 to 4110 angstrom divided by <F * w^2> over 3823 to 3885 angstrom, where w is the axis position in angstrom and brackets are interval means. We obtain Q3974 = 2.19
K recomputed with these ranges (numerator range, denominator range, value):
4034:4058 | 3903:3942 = 1.82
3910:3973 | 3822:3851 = 1.38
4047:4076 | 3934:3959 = 1.67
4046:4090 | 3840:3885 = 2.06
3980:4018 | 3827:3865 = 2.22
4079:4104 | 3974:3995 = 1.20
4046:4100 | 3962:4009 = 1.30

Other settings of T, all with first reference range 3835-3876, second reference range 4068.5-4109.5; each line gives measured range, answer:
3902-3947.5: 3.6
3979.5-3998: -3.4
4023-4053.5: -4.8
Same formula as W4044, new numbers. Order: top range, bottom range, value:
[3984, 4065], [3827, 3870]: 2.03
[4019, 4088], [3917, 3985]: 1.67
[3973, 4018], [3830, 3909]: 1.69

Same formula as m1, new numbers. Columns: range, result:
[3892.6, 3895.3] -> 16.9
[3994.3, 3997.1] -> 23.3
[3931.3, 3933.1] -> 7.99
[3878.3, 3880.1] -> 13.2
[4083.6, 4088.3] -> 27.3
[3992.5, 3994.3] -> 24.6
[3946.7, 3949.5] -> 18.9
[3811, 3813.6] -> 15.5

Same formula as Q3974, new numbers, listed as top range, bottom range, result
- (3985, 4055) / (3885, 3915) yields 1.57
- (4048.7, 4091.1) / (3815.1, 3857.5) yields 2.41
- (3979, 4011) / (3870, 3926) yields 1.55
